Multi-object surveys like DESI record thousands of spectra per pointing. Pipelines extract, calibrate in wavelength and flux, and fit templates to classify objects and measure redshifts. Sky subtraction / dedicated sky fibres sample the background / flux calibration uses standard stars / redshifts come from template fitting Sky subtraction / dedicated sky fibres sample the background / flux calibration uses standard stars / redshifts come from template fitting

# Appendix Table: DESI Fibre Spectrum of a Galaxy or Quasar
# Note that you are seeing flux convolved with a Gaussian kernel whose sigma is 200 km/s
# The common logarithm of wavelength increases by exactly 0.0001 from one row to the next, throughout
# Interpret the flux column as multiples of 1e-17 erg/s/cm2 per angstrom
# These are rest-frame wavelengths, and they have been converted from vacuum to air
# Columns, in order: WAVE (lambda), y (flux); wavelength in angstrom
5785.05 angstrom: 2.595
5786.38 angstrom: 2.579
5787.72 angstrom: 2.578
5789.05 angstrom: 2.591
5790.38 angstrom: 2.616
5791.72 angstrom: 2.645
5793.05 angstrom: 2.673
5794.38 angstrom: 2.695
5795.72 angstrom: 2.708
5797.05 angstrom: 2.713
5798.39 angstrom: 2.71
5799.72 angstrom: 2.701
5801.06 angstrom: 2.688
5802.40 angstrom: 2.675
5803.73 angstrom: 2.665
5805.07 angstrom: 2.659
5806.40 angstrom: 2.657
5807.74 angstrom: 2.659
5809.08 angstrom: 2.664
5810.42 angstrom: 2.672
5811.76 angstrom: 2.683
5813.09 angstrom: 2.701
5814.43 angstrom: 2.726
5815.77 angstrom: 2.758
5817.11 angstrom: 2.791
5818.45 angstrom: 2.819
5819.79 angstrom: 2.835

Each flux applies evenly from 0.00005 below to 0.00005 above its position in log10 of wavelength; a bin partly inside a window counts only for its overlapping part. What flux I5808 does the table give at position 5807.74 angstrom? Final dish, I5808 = 2.659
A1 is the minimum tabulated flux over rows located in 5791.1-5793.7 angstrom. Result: 2.645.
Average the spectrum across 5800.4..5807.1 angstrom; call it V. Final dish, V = 2.67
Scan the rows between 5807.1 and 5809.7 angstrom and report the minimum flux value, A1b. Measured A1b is 2.659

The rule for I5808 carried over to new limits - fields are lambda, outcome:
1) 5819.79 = 2.835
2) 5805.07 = 2.659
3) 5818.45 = 2.819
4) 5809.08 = 2.664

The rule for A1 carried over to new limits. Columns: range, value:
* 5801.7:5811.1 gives 2.657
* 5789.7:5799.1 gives 2.616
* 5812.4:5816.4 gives 2.701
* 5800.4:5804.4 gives 2.665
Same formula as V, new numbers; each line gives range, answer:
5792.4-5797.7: 2.7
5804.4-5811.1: 2.66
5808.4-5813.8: 2.68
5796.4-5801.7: 2.7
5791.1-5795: 2.68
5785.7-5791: 2.59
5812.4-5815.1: 2.72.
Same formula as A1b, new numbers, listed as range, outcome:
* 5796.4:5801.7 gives 2.688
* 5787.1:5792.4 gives 2.578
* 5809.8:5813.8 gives 2.672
